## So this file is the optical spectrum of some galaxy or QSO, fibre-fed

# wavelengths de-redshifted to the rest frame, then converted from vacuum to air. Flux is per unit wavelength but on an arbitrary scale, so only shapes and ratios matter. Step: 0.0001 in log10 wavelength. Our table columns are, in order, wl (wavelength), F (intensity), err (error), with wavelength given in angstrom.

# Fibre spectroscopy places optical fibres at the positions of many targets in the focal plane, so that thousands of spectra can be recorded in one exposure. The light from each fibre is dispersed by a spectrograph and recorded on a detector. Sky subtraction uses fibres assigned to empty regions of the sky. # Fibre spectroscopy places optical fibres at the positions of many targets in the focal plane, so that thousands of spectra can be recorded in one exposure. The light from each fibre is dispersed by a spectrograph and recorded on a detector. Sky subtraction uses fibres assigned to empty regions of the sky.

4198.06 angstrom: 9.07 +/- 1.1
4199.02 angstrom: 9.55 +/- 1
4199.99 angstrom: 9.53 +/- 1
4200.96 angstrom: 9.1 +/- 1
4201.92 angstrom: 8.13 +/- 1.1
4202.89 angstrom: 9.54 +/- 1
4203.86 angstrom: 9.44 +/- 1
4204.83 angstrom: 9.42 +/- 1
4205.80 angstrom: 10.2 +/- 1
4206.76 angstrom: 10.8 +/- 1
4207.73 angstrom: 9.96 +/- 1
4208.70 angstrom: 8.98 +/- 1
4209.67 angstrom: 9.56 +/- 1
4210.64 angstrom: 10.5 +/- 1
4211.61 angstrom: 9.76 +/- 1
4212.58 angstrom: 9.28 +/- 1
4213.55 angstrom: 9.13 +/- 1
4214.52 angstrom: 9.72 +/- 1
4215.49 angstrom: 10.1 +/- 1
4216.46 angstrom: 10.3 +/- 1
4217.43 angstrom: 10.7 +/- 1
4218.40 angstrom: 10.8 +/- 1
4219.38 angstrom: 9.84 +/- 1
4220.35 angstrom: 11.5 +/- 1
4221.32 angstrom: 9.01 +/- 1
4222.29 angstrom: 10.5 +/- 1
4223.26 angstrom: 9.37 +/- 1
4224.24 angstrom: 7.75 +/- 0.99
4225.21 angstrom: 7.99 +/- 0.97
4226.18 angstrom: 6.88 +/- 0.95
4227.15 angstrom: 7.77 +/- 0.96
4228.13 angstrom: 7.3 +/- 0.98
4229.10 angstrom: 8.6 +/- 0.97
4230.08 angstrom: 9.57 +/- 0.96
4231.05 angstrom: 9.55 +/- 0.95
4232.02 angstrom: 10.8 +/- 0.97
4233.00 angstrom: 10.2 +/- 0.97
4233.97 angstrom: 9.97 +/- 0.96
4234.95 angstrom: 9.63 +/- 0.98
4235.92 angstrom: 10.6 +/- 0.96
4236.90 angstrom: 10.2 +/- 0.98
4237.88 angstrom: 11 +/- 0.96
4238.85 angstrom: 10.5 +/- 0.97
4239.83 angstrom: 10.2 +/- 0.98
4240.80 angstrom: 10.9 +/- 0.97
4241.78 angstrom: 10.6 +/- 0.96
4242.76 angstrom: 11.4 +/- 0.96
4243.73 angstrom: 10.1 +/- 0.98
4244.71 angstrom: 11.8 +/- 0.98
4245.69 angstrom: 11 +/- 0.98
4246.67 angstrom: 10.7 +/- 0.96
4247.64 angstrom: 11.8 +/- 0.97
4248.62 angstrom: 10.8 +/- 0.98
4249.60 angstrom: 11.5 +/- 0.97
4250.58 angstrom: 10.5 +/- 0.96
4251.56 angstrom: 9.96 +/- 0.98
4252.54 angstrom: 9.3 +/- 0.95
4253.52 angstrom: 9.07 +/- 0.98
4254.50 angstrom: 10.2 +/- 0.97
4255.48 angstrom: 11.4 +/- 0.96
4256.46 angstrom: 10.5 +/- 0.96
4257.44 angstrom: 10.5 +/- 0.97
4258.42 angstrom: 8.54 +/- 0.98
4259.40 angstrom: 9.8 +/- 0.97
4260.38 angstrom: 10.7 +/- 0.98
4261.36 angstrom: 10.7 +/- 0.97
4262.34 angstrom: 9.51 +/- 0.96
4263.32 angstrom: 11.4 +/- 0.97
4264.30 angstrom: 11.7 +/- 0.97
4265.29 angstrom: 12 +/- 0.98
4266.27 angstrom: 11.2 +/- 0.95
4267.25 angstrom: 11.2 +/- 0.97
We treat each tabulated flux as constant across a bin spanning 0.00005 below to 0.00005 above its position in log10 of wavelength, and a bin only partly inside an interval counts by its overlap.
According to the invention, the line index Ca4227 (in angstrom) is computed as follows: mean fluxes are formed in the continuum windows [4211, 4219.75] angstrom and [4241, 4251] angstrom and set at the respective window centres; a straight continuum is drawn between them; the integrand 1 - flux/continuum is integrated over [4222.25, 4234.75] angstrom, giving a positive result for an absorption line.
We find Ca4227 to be 1.8 angstrom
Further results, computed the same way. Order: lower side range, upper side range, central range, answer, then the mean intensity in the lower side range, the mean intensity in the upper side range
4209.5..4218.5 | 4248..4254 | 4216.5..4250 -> 0.2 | 9.97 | 10.2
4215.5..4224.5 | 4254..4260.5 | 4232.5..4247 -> -0.7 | 10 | 10.2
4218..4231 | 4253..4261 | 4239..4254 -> -1.4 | 8.99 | 10.1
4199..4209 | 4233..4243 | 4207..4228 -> 0.9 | 9.52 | 10.5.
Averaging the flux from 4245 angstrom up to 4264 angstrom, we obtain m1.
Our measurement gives 10.4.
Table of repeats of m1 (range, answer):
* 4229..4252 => 10.5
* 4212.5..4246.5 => 9.86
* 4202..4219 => 9.85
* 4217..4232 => 9.19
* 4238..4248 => 10.9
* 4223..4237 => 9.04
